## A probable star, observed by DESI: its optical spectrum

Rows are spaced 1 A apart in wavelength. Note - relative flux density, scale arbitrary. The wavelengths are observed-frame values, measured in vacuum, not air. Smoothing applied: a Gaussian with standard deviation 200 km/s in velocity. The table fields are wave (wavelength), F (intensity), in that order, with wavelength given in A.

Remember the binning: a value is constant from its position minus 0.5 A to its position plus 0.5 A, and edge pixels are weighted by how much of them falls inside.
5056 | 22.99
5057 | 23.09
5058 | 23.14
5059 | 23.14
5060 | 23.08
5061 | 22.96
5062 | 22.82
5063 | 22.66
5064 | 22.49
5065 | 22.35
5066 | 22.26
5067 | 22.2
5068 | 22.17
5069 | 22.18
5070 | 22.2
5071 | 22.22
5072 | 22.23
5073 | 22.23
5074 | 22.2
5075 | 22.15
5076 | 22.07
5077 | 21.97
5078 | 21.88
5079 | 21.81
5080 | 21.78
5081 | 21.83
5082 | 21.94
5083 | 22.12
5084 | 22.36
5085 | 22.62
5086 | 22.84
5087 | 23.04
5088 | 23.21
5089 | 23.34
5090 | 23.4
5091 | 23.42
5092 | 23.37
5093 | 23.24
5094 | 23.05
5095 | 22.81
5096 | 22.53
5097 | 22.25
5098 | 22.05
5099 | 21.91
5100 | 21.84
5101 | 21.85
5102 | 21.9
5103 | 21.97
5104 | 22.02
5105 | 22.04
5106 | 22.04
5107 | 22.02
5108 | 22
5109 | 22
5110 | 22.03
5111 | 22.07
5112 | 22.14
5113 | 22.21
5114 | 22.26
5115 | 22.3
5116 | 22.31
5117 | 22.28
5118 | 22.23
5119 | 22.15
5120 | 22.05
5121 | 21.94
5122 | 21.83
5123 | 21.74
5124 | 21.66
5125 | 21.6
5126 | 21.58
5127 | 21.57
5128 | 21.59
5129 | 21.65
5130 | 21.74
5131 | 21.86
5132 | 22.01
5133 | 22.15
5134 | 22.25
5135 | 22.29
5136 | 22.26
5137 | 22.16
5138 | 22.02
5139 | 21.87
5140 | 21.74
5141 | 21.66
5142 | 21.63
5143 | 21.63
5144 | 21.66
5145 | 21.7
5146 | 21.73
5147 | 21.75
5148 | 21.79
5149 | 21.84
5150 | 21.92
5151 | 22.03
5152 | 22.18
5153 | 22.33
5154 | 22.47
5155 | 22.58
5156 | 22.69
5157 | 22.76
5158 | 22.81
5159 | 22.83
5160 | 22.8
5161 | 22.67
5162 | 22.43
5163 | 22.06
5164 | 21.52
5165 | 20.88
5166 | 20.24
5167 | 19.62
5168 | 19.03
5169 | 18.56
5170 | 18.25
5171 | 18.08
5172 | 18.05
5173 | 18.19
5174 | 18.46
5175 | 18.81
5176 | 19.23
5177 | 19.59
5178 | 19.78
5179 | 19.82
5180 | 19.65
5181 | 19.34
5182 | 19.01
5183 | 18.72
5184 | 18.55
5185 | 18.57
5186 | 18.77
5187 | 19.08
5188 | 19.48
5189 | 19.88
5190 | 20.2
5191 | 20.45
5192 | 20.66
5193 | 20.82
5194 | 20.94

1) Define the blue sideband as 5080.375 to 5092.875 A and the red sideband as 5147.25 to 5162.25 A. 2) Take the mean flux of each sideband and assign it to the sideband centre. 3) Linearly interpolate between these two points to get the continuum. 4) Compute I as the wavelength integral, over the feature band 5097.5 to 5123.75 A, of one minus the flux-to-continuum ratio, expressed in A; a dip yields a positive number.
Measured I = 0.7 A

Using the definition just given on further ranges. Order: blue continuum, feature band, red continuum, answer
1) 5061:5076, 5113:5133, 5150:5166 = 0.3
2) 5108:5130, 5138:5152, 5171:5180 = -0.8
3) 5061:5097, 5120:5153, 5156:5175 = -1.0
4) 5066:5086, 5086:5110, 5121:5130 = -0.6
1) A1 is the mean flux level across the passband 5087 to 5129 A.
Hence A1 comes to 22.2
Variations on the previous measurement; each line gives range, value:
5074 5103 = 22.4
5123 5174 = 21.5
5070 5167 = 22.1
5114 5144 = 21.9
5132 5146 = 21.9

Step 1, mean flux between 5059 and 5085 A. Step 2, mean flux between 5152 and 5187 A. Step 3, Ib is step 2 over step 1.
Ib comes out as 0.91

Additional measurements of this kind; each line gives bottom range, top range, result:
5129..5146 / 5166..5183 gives 0.87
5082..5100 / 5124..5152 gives 0.96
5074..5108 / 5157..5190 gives 0.89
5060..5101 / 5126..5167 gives 0.98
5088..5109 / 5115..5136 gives 0.98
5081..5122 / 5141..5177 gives 0.94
